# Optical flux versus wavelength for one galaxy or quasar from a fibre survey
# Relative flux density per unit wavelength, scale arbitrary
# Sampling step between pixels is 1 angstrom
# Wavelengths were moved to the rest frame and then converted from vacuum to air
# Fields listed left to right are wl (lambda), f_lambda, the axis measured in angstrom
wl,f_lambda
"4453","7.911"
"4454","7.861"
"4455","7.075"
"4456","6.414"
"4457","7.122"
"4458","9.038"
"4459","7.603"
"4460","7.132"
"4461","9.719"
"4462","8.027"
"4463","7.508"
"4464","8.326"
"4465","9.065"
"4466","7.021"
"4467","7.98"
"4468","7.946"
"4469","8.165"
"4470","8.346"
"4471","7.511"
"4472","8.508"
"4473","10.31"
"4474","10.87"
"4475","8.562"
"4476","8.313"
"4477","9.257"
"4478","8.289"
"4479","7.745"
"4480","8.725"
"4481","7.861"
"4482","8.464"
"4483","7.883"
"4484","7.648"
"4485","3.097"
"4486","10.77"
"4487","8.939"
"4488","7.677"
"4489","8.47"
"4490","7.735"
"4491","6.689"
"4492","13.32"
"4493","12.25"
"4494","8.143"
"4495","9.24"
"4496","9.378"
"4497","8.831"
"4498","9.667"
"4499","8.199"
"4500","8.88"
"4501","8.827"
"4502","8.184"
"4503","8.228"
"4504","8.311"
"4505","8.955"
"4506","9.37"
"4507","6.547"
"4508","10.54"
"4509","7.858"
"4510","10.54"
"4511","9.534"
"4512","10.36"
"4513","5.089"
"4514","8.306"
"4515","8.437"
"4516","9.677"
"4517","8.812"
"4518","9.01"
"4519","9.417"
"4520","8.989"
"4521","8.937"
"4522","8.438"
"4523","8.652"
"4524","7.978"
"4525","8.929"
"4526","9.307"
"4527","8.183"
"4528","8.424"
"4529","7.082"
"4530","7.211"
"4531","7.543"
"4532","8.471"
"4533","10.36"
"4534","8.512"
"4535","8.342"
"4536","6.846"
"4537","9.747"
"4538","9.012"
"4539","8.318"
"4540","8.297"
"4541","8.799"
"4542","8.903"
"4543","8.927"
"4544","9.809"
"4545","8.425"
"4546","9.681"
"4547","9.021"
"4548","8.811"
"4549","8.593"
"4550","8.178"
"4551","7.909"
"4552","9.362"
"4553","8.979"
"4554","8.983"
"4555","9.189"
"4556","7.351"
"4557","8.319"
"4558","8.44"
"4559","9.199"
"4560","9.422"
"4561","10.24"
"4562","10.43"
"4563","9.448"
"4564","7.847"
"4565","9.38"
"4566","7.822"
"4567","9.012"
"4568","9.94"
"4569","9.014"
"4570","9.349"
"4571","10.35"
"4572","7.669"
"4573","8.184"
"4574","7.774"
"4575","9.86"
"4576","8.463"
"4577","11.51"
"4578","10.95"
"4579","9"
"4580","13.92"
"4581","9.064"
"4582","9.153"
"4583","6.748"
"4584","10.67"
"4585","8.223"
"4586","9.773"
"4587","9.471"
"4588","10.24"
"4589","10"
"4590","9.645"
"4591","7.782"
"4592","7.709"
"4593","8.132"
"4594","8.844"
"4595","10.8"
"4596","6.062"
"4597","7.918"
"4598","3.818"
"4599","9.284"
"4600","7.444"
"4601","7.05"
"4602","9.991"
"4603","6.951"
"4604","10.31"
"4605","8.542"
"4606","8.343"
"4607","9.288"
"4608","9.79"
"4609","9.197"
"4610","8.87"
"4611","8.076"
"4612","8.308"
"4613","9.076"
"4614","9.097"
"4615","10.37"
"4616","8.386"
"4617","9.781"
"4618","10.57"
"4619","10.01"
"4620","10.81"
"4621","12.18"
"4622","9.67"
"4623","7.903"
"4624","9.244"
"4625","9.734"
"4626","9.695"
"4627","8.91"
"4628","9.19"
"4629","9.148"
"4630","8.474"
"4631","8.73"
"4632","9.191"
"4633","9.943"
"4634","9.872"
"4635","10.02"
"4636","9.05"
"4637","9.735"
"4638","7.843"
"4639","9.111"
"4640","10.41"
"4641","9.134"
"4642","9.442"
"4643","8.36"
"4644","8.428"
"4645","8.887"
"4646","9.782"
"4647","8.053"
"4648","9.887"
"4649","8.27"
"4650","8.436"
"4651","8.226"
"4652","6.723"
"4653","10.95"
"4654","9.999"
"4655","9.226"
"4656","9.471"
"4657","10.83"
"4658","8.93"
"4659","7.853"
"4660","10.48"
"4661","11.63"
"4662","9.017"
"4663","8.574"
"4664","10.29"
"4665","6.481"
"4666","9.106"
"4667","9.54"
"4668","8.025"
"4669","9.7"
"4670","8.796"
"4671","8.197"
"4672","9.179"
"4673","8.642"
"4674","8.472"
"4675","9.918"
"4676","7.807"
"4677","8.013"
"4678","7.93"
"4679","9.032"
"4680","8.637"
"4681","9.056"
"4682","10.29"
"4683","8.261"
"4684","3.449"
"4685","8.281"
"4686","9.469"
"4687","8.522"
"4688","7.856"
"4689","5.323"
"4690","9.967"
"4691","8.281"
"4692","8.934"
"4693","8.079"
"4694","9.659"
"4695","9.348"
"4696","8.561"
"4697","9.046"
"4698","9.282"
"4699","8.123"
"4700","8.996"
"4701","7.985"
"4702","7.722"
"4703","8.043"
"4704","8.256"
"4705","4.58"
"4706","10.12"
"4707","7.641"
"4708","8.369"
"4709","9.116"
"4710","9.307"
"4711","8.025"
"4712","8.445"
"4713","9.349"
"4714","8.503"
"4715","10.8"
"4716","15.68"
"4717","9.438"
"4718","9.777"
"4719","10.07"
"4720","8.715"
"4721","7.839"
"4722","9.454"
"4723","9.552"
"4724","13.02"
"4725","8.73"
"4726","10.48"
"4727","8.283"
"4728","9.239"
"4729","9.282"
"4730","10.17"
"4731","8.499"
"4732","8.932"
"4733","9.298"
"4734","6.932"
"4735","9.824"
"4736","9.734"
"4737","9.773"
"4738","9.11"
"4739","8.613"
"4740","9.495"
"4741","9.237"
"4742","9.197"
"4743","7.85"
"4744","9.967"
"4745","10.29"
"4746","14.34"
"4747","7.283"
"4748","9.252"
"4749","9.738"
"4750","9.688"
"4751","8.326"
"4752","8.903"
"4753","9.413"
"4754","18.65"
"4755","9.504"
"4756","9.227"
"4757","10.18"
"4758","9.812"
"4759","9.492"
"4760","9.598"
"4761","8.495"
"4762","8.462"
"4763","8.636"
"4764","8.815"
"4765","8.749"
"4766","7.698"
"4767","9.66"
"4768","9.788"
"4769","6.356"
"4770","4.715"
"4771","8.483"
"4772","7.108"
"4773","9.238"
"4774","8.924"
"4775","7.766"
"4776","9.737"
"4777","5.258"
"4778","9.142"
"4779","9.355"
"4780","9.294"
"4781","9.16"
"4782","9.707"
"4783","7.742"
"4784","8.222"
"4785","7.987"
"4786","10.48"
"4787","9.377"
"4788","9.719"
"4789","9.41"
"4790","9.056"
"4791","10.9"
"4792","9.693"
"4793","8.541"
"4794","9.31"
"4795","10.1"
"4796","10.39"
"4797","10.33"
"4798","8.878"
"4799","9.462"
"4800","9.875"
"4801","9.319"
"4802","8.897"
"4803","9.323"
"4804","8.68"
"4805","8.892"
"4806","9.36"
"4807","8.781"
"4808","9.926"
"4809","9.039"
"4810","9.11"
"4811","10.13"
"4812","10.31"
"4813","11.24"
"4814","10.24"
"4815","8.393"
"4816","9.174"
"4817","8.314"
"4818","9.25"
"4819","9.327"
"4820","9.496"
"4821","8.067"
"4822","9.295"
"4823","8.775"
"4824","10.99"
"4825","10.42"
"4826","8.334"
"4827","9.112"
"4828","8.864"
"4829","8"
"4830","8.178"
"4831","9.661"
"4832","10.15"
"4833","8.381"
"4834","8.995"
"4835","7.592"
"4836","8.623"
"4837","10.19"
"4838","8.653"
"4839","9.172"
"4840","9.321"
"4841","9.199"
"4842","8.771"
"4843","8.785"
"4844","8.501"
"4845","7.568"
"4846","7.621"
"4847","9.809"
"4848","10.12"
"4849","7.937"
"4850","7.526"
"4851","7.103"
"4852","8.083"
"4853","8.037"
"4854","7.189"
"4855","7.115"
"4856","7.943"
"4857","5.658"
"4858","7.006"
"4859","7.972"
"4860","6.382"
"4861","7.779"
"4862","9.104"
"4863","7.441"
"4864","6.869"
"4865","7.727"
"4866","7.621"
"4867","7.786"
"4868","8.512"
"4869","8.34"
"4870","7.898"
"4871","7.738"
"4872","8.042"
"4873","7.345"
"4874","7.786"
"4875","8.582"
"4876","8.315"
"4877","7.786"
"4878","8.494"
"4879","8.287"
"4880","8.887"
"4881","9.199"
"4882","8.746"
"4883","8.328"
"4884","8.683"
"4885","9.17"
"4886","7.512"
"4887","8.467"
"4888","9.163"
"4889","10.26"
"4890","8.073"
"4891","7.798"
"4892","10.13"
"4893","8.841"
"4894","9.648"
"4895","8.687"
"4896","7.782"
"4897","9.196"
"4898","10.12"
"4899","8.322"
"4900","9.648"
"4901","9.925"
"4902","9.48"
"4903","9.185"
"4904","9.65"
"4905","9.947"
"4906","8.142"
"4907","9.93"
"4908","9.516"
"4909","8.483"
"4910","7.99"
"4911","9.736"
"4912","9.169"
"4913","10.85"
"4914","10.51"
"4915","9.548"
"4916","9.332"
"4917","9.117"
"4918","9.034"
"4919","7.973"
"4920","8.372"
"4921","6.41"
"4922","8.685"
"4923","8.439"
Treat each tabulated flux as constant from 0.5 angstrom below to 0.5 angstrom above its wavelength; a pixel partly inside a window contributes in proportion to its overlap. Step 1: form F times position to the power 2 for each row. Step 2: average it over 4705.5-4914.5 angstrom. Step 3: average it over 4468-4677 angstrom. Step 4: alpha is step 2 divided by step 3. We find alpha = 1.1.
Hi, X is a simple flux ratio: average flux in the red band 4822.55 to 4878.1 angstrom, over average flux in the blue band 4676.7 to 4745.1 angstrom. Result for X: 0.93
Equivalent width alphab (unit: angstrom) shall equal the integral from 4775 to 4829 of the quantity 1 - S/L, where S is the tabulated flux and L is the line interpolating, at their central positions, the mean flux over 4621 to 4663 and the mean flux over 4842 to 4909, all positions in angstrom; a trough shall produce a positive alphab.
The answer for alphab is -3.7 angstrom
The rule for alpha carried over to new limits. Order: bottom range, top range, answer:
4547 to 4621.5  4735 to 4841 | 1.11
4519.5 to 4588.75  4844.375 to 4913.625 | 1.08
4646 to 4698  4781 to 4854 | 1.10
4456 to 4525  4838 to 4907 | 1.16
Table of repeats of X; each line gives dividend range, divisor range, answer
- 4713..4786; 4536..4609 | 1.04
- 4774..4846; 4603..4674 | 0.99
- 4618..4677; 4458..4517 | 1.07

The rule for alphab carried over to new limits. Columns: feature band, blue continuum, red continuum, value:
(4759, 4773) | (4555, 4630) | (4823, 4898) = 0.6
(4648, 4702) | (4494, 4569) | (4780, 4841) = 1.7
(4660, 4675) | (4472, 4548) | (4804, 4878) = -0.7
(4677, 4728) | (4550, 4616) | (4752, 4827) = 1.5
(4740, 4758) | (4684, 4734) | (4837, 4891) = -2.7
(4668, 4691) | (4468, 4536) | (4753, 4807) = 1.5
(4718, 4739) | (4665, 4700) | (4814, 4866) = -2.0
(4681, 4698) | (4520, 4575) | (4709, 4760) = 1.9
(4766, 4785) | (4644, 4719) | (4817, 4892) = 0.7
